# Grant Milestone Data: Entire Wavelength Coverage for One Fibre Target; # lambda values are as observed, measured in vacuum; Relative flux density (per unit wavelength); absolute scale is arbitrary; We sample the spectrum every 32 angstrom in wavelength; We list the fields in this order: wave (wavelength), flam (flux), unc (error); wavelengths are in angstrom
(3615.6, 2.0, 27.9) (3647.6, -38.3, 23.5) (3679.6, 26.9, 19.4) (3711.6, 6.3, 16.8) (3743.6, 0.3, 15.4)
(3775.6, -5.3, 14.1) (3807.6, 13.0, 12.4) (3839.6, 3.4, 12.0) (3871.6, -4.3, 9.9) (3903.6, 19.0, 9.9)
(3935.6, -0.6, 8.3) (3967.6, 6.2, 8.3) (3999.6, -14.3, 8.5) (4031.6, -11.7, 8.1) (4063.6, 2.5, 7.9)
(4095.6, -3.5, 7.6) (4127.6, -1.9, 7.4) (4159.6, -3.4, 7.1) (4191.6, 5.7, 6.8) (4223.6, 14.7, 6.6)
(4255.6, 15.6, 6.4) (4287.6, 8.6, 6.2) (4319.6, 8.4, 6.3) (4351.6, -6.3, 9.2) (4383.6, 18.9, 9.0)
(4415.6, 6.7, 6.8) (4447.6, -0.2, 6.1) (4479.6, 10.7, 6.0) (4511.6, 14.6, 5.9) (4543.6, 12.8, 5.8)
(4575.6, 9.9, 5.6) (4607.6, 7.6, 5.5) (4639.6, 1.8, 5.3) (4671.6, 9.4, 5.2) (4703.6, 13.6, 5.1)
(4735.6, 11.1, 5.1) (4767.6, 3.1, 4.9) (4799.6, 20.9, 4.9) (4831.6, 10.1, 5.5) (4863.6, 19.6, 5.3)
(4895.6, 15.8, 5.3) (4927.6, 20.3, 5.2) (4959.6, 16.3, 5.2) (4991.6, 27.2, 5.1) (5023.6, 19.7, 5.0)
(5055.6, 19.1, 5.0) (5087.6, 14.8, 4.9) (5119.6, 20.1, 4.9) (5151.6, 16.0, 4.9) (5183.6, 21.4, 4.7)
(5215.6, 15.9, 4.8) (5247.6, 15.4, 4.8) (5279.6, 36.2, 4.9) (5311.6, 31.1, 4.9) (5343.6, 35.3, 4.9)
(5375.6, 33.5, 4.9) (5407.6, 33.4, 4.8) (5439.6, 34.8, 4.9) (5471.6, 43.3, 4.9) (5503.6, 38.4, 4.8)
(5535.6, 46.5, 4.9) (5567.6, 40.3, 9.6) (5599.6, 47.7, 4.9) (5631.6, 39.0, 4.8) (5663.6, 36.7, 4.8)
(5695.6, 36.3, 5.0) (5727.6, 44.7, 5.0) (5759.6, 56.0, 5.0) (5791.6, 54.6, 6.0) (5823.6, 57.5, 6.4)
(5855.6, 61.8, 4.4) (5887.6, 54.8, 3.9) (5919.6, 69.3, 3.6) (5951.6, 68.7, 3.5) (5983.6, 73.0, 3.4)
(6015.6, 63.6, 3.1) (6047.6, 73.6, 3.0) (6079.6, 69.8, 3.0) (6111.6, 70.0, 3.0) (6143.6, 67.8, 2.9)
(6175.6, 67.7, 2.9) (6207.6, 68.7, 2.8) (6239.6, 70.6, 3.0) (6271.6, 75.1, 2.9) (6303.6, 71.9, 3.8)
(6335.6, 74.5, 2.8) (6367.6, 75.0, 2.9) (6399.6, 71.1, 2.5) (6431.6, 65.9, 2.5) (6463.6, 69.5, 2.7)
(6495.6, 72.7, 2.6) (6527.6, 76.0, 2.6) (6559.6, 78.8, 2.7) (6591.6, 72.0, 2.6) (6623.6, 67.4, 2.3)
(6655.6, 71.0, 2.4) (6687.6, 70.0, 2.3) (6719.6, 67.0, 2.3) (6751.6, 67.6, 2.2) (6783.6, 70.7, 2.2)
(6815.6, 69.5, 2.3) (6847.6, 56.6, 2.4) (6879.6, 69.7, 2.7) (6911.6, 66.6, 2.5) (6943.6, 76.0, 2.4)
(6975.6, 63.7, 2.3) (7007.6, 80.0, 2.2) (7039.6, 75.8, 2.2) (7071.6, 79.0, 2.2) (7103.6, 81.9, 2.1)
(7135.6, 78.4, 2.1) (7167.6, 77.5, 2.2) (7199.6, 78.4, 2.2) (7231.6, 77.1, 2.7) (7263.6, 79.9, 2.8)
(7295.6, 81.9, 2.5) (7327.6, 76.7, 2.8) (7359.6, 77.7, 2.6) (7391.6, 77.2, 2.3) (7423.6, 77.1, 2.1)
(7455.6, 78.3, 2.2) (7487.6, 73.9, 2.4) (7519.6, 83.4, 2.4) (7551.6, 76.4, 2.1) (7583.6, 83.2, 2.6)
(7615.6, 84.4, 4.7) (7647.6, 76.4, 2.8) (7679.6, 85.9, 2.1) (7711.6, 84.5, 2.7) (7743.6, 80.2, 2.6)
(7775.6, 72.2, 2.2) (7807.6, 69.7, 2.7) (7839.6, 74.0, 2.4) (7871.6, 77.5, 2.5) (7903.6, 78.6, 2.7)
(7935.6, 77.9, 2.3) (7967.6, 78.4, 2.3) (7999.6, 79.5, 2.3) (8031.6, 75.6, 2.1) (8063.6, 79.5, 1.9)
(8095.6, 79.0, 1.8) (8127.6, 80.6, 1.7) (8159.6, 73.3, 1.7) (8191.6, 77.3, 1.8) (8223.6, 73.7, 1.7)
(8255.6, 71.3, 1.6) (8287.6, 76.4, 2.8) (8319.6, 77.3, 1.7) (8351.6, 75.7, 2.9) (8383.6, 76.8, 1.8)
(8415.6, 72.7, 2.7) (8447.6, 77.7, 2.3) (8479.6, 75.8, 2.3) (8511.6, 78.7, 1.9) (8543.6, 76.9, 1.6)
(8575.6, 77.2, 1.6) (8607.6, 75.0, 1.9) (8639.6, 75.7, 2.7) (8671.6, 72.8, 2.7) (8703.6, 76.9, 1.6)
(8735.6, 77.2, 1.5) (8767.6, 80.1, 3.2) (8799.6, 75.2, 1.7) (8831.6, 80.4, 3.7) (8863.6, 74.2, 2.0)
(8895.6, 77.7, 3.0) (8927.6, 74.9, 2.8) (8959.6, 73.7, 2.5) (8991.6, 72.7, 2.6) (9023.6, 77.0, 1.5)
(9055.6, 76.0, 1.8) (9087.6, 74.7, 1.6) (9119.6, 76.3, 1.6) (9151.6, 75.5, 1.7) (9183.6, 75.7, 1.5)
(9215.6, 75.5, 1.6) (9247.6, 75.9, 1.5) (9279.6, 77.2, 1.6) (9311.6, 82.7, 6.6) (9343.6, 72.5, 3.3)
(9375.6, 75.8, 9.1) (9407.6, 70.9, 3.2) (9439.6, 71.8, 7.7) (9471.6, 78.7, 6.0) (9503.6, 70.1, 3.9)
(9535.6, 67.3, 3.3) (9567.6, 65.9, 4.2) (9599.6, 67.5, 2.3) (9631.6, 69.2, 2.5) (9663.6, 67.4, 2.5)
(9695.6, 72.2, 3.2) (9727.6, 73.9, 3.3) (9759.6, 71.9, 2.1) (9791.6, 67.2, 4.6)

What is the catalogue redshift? 0.32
